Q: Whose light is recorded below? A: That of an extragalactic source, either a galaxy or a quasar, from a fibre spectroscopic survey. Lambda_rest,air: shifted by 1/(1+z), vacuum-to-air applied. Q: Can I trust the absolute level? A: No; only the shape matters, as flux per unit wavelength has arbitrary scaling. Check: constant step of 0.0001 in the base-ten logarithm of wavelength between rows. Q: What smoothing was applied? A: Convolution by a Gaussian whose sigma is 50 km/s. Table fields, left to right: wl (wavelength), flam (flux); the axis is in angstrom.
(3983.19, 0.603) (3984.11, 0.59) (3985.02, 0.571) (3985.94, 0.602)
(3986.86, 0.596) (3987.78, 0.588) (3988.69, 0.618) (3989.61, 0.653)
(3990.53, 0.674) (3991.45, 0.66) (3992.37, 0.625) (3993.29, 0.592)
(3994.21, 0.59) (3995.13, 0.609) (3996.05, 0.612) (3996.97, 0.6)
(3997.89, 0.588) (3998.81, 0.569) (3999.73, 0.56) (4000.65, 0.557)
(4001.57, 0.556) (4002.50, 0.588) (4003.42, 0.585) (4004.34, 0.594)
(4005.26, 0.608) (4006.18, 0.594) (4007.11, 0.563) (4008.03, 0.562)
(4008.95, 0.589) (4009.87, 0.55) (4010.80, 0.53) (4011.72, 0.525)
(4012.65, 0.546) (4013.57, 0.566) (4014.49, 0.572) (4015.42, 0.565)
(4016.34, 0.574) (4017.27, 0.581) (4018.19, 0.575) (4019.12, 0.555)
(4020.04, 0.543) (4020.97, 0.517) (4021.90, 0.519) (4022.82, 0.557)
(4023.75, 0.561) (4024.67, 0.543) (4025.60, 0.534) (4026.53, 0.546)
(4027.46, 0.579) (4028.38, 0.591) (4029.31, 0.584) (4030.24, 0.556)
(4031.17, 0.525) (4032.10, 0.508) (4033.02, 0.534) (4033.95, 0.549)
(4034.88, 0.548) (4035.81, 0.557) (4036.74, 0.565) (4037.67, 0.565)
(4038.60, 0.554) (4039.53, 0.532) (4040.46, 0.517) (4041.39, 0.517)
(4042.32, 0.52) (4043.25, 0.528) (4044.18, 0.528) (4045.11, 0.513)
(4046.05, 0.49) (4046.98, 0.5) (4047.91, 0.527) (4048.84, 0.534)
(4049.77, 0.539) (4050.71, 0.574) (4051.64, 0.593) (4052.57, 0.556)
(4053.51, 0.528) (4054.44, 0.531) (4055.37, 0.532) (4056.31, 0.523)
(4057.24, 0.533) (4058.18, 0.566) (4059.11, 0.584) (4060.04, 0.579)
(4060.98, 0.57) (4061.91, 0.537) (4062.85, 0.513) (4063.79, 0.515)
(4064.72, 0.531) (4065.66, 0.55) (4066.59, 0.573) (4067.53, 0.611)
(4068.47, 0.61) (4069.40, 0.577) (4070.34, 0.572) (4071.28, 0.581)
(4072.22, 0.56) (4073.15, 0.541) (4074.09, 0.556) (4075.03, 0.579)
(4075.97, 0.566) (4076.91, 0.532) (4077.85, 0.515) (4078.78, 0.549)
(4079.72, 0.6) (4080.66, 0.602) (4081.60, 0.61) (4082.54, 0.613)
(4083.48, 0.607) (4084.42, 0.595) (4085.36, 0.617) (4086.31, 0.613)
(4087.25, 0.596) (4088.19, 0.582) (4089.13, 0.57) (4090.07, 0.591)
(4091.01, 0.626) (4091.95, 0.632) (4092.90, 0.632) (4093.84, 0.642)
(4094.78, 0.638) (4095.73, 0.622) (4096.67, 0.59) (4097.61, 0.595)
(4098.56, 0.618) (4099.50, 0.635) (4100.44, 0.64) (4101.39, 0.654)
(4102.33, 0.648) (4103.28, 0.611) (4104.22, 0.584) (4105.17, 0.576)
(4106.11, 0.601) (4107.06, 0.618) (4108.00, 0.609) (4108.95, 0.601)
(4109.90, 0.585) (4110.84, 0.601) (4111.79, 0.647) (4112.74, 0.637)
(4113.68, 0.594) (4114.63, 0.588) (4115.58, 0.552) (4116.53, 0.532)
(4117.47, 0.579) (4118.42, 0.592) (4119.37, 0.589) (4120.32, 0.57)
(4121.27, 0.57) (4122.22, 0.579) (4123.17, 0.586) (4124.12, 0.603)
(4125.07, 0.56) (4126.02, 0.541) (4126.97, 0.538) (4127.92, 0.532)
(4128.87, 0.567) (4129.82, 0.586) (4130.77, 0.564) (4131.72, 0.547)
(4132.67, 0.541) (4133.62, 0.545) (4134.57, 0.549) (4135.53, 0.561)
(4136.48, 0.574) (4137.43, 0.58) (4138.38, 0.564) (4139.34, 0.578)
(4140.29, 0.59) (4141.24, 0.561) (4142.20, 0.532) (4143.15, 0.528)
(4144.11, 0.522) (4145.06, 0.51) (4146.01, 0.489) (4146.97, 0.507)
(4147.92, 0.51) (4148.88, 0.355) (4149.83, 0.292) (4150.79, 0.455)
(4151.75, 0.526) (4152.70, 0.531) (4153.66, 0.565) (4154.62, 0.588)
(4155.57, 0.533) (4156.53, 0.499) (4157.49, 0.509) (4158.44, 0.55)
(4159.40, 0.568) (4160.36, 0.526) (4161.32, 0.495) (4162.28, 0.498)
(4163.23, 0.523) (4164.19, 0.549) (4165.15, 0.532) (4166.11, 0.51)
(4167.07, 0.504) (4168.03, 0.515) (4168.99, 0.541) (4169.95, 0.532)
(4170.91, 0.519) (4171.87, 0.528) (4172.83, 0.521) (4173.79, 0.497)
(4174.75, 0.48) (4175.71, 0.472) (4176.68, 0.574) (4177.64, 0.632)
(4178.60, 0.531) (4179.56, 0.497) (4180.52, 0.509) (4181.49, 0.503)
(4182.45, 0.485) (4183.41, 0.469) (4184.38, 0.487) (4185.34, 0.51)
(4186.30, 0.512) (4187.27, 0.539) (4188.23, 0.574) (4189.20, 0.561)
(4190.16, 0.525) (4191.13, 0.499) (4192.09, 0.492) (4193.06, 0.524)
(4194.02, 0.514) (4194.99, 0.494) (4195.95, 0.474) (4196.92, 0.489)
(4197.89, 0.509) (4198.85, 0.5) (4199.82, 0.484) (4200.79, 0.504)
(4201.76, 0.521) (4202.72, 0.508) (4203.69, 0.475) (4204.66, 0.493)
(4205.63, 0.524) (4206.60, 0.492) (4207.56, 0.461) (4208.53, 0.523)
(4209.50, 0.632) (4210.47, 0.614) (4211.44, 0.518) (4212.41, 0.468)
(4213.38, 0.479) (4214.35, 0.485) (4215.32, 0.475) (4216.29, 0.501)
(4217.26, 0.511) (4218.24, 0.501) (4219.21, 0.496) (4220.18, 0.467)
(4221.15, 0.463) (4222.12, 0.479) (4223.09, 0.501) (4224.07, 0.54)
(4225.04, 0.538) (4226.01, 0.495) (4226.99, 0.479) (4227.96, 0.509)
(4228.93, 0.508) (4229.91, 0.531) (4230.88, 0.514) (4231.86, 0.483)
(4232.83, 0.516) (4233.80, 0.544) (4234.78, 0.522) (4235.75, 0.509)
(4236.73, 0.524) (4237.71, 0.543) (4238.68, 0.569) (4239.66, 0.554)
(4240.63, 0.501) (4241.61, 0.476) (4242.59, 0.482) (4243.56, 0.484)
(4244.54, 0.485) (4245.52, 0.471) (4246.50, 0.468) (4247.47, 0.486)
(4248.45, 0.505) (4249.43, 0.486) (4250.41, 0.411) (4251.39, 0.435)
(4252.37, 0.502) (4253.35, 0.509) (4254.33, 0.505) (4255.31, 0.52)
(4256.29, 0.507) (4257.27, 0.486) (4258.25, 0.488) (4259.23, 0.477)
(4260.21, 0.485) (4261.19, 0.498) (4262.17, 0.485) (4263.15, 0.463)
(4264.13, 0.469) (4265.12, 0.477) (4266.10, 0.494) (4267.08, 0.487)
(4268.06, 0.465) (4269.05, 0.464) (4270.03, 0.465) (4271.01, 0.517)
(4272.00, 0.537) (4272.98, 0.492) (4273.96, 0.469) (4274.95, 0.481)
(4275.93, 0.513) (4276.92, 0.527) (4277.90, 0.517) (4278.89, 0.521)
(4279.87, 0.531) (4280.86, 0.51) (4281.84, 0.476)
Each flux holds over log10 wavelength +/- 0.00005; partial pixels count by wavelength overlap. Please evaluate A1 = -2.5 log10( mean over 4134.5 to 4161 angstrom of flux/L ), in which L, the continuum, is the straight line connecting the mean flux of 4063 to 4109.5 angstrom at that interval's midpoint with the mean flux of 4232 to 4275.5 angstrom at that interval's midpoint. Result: 0.07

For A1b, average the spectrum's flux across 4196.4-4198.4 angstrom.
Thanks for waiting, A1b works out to 0.498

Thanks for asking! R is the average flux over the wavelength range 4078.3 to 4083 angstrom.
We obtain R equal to 0.595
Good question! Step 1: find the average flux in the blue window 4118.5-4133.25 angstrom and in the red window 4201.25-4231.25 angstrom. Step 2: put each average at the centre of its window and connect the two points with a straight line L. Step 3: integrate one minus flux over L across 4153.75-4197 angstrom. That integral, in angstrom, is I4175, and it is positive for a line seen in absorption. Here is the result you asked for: 1.0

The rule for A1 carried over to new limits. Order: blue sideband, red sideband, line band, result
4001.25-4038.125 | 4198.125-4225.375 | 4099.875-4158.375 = -0.06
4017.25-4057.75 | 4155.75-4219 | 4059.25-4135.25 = -0.10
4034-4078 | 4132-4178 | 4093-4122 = -0.13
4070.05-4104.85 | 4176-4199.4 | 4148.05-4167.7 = 0.07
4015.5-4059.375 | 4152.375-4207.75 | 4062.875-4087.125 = -0.07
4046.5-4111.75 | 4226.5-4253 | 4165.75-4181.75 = 0.02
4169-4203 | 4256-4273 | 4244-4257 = 0.02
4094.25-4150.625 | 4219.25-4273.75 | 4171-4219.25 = 0.03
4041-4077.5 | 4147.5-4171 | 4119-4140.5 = -0.09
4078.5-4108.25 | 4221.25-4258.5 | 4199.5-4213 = 0.02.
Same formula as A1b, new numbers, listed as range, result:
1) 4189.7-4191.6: 0.511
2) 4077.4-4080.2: 0.557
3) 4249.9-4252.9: 0.45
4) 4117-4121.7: 0.58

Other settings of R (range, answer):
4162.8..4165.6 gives 0.534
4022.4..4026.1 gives 0.548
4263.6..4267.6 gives 0.482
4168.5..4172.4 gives 0.53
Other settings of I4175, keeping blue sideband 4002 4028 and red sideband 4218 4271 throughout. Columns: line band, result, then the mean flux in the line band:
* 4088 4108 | -2.9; 0.615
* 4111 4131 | -1.7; 0.577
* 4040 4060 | 0.6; 0.536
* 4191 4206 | 0.2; 0.5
